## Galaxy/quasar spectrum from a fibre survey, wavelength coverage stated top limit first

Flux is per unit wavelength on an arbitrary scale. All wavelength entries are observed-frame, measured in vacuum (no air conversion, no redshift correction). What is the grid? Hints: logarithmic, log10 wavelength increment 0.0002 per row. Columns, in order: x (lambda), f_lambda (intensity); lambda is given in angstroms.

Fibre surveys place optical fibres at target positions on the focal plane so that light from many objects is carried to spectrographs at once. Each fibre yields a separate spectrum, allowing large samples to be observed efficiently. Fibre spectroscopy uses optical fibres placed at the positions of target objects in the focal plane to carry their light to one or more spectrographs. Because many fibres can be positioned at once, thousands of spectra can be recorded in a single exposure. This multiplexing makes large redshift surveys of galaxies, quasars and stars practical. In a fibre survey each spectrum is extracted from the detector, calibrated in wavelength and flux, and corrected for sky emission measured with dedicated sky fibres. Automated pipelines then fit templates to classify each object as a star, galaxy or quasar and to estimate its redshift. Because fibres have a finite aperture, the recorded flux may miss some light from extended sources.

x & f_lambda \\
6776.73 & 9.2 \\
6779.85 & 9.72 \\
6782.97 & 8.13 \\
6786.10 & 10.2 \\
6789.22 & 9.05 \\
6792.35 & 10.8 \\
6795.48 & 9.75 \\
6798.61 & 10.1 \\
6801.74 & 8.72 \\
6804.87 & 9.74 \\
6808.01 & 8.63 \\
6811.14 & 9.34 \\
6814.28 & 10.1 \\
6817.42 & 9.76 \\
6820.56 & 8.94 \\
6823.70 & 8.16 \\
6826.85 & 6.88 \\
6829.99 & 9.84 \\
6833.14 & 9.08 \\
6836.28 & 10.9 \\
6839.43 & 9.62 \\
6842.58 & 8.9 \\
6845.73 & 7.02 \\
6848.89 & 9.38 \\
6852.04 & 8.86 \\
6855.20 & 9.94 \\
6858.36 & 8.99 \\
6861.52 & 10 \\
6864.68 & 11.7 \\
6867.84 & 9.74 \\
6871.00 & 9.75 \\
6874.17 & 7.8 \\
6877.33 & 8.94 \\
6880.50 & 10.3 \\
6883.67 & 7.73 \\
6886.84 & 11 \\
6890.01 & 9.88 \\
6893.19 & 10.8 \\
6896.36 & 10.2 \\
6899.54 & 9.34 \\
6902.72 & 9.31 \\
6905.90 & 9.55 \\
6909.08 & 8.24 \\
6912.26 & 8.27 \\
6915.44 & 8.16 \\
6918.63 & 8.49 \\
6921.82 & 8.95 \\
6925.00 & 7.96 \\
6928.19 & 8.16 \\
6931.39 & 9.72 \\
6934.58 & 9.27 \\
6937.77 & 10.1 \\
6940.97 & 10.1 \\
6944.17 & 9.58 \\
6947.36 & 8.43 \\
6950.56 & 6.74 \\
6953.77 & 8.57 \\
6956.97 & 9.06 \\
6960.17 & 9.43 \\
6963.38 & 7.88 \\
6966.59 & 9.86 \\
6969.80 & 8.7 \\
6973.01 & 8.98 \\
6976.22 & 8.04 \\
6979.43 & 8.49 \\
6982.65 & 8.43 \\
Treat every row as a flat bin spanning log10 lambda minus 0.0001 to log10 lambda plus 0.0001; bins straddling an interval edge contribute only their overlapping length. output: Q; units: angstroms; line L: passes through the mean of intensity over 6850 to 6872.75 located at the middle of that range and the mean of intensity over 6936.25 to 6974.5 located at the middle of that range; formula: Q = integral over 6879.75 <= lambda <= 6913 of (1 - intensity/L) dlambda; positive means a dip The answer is -0.1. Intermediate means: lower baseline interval 9.83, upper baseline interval 8.95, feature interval 9.52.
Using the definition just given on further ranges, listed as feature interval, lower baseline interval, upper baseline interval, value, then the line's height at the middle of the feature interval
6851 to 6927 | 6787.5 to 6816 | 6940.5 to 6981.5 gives -1.8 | 9.11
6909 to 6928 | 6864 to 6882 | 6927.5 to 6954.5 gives 1.8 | 9.2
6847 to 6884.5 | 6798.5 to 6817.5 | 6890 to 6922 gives -0.7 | 9.27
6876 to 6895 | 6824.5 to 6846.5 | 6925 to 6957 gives -1.8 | 8.93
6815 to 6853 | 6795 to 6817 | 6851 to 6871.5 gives 2.8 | 9.69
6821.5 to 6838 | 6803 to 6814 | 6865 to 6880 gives 0.6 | 9.34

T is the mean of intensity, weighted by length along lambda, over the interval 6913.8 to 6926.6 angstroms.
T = 8.39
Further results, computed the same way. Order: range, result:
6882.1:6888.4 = 9.36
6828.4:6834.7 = 9.45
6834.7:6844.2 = 9.8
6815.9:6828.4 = 8.43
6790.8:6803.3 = 9.84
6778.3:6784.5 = 8.93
